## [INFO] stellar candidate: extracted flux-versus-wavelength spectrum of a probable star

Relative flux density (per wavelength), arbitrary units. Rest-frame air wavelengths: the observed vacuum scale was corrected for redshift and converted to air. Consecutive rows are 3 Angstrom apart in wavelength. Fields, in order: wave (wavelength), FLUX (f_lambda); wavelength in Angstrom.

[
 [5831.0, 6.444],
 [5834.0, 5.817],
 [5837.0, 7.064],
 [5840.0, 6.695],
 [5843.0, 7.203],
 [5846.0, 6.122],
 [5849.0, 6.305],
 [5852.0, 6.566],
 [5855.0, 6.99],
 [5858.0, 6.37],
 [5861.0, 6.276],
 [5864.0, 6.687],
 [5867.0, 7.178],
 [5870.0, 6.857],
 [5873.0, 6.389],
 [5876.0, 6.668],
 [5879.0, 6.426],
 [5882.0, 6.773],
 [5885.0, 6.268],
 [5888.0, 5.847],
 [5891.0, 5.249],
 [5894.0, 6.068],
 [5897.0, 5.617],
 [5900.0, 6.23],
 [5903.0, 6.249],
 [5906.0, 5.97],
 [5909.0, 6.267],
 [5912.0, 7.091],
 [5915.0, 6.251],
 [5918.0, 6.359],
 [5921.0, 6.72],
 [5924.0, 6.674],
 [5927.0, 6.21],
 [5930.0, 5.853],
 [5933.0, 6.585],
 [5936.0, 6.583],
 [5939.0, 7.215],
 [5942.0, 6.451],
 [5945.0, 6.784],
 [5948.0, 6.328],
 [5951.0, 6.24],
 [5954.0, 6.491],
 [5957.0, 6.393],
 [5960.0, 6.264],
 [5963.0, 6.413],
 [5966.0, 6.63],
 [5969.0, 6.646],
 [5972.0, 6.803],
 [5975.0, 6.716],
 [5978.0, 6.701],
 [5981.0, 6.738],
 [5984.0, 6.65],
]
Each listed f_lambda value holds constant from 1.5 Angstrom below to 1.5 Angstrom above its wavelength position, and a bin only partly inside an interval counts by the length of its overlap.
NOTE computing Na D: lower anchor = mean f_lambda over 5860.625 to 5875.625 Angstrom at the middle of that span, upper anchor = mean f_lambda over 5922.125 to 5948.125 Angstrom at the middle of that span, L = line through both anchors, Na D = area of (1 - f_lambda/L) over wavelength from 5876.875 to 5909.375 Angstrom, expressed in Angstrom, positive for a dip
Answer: 2.7 Angstrom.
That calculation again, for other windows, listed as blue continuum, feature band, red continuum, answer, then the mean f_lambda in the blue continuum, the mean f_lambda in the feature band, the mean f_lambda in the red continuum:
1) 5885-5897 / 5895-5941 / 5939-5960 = -2.12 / 5.78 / 6.39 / 6.49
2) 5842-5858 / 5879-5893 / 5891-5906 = 0.11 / 6.59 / 6.08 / 5.95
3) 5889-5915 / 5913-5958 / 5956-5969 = -1.37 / 6.1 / 6.48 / 6.45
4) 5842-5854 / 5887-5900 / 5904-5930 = 1.41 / 6.54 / 5.75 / 6.41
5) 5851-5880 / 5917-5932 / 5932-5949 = 0.66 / 6.65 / 6.37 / 6.67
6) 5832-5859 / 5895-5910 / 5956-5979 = 1.17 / 6.57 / 6.06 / 6.57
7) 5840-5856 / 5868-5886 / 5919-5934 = -0.12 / 6.63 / 6.59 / 6.4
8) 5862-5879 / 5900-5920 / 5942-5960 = 0.64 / 6.71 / 6.36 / 6.43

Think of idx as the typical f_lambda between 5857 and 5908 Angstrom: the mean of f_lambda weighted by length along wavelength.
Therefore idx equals 6.3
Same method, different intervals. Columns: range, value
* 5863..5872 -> 6.89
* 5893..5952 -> 6.39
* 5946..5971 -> 6.44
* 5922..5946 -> 6.54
